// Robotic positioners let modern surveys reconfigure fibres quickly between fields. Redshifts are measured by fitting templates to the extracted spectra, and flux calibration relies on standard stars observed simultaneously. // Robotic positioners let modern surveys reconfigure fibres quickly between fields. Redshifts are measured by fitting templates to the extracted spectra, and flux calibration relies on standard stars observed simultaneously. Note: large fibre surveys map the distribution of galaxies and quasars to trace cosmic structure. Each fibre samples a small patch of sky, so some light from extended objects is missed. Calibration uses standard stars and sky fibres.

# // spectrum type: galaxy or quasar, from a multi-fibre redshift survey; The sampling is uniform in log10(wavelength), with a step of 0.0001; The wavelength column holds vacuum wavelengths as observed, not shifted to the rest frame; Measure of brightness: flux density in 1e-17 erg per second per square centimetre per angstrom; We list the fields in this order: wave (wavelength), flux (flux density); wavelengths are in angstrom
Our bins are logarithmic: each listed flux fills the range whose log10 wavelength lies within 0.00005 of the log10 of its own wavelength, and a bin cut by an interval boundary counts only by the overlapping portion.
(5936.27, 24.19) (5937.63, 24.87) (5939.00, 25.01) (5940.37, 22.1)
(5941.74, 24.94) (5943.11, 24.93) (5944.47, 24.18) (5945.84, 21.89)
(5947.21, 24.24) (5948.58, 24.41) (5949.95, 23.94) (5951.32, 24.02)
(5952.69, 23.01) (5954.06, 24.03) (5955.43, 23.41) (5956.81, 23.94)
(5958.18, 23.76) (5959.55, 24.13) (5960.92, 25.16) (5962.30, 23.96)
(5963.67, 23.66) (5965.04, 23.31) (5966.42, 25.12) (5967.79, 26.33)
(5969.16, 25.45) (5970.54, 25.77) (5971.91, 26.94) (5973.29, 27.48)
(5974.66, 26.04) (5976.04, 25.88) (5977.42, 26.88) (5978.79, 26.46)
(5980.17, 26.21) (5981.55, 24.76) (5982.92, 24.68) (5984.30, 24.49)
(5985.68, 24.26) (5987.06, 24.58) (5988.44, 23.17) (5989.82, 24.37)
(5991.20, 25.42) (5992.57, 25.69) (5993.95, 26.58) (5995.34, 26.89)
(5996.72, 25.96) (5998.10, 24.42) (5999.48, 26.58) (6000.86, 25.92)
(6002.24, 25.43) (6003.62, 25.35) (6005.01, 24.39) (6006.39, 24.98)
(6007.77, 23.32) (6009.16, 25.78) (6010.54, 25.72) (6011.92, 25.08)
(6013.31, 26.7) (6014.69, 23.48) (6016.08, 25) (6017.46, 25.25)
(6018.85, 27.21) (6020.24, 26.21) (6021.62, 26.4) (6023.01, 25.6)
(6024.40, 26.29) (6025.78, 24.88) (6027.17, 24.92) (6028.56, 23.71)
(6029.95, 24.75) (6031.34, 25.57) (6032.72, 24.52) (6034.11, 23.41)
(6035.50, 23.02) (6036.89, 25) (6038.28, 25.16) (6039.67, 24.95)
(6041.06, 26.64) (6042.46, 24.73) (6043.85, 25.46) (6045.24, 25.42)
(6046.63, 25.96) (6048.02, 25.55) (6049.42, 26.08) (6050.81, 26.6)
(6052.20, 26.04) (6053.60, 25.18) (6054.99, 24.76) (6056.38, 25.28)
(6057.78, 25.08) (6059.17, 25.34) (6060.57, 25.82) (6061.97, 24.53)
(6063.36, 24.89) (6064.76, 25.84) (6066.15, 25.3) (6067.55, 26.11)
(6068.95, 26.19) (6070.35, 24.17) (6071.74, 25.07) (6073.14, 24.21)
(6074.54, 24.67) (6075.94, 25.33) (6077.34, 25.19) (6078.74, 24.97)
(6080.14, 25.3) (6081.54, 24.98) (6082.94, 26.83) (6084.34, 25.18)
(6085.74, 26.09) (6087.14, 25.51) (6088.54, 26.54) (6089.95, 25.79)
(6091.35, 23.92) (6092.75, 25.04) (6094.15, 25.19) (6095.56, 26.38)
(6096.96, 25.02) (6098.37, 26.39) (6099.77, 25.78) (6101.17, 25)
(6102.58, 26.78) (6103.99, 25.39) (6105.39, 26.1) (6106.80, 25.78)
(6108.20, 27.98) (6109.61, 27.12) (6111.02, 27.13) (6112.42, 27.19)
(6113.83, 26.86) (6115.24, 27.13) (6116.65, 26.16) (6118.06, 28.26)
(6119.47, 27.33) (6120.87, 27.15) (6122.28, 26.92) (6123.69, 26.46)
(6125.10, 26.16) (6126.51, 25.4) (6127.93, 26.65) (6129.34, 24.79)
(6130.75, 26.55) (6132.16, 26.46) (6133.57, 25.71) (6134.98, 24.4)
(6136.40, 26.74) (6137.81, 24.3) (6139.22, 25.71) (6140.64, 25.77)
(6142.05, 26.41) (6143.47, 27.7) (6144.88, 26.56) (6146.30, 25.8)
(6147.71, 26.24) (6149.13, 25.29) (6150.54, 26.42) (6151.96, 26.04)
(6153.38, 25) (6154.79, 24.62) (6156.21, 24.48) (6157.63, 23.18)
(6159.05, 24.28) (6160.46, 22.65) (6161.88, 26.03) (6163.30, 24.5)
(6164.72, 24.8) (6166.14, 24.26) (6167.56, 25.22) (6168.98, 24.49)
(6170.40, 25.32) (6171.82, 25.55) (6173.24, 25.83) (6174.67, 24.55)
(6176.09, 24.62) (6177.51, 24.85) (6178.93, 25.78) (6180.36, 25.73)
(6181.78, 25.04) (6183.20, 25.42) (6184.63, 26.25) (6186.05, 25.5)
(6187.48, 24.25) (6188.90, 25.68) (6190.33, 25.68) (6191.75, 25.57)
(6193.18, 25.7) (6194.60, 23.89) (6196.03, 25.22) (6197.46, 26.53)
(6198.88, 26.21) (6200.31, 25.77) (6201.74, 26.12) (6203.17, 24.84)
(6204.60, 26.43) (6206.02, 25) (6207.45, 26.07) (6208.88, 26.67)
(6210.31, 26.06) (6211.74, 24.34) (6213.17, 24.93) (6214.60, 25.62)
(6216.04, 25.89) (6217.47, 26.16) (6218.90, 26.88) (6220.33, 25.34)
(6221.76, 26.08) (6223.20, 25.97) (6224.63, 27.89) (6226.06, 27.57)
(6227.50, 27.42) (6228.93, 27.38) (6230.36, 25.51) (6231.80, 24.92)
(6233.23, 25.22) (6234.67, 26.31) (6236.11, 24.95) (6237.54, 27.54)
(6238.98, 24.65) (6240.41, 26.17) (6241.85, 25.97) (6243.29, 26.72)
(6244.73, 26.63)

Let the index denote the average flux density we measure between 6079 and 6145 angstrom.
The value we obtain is 26.1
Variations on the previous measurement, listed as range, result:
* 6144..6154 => 25.9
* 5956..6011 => 25.2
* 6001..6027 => 25.4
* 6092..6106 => 25.7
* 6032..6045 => 24.8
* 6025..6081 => 25.1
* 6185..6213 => 25.6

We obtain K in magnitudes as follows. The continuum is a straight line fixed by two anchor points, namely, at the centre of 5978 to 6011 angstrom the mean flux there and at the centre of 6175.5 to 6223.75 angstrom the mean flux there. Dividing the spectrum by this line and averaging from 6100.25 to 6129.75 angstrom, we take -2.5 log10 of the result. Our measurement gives -0.05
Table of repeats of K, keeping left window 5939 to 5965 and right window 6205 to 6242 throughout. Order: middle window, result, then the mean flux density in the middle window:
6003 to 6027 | -0.04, 25.4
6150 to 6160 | 0.03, 24.8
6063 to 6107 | -0.02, 25.5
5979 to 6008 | -0.04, 25.2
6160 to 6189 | 0.02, 25.1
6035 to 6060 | -0.03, 25.4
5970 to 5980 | -0.10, 26.5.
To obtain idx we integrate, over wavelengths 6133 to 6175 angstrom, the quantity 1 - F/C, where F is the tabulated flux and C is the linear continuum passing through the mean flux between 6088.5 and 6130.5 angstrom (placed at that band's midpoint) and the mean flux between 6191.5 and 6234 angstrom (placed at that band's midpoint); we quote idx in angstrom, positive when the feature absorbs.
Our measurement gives 1.4 angstrom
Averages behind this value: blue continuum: 26.3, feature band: 25.3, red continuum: 25.9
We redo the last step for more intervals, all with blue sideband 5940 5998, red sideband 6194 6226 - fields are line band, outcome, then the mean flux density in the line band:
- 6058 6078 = 0.1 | 25.2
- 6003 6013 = 0.0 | 25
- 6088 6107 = -0.2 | 25.6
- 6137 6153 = -0.3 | 26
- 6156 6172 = 0.7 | 24.5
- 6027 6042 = 0.3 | 24.7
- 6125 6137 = -0.2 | 25.8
